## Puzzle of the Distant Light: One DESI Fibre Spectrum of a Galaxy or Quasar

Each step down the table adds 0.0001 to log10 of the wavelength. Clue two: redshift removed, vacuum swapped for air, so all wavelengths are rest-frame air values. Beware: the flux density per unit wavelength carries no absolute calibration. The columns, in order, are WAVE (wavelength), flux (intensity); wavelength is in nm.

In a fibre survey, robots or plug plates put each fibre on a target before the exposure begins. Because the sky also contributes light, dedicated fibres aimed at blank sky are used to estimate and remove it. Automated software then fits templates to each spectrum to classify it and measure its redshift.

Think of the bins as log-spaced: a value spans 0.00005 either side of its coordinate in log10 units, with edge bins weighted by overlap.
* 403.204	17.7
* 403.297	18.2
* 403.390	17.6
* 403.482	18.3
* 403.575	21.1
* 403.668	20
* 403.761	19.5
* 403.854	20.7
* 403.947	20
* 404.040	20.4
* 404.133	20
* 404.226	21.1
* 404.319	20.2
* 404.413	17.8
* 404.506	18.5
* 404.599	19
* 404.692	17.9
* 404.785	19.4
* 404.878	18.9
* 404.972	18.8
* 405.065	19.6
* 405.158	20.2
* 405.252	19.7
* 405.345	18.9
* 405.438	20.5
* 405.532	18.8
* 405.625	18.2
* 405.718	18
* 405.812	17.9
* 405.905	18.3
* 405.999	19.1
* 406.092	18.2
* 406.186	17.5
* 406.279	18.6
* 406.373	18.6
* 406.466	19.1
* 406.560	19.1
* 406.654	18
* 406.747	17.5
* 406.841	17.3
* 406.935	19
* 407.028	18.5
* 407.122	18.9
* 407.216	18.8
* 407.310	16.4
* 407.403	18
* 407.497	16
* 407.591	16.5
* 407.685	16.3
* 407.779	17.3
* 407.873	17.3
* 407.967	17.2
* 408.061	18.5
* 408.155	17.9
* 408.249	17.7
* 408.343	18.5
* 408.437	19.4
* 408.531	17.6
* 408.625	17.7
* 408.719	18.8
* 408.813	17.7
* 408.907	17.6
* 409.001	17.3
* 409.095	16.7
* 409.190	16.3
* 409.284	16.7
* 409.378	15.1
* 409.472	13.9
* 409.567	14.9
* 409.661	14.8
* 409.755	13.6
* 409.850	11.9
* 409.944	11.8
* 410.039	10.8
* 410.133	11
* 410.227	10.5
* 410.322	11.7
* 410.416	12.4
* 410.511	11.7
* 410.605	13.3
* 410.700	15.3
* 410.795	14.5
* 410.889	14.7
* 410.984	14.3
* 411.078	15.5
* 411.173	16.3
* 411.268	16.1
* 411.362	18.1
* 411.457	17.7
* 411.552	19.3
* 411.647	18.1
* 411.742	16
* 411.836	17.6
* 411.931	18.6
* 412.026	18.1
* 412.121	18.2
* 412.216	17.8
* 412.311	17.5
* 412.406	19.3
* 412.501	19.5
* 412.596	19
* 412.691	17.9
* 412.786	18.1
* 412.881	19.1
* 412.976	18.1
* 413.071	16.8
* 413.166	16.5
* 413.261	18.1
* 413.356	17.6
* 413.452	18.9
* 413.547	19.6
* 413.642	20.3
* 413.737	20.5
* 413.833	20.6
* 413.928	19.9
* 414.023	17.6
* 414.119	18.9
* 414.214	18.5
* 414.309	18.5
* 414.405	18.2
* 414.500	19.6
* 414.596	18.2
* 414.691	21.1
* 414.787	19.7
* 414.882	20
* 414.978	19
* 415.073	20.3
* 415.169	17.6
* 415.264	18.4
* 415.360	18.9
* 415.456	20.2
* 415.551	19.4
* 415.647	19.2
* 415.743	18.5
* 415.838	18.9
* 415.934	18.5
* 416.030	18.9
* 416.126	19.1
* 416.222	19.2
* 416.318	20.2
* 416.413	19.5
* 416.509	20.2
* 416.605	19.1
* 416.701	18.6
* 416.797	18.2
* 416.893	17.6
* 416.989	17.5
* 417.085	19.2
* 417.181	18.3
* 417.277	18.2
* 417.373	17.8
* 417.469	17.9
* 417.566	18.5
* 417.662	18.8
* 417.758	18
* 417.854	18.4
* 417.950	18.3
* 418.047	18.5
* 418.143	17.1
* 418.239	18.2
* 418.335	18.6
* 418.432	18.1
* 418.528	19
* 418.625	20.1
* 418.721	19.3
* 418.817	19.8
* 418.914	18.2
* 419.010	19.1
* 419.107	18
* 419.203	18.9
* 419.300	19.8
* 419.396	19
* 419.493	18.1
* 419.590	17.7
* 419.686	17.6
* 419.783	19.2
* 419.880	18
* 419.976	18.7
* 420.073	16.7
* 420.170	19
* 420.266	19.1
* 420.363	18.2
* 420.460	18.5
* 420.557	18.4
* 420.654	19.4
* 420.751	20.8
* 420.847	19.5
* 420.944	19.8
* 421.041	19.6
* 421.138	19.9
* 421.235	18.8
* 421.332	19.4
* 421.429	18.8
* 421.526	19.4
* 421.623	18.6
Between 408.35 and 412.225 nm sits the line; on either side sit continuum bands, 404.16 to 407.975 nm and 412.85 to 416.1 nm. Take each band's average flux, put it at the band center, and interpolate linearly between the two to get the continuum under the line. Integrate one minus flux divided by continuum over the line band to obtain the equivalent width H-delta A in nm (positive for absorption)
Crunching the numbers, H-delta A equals 0.64 nm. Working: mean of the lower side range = 18.4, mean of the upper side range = 18.9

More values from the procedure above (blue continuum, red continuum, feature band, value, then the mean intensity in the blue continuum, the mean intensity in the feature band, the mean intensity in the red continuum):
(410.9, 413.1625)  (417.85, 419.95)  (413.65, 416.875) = -0.20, 17.6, 19.2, 18.6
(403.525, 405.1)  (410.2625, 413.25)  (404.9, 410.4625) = 0.40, 19.6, 17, 16.7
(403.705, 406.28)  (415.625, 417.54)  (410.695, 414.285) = 0.18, 19.1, 17.9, 18.7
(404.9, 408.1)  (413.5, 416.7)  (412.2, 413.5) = 0.06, 18.3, 18.2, 19.3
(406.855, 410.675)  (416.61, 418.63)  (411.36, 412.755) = -0.12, 15.9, 18.2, 18.3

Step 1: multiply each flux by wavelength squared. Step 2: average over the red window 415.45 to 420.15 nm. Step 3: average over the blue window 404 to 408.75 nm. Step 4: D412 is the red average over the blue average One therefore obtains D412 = 1.07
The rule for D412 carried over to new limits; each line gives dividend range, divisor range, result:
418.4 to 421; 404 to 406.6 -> 1.06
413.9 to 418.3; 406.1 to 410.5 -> 1.19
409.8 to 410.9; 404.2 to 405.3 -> 0.66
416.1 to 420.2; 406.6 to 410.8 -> 1.22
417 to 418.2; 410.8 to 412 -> 1.12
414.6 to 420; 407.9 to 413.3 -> 1.19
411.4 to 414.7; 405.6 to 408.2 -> 1.06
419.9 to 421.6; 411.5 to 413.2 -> 1.10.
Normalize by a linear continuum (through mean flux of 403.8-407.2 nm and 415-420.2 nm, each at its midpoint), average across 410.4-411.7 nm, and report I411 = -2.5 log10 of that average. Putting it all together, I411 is 0.20 mag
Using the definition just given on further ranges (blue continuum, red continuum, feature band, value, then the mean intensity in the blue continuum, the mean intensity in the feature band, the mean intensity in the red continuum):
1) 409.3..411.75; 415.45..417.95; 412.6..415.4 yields -0.12 mag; 14.4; 18.8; 18.7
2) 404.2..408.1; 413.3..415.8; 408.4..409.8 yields 0.13 mag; 18.4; 16.5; 19.2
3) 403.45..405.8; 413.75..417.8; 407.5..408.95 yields 0.09 mag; 19.4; 17.7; 18.9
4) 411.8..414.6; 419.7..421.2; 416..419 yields 0.01 mag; 18.6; 18.7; 19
